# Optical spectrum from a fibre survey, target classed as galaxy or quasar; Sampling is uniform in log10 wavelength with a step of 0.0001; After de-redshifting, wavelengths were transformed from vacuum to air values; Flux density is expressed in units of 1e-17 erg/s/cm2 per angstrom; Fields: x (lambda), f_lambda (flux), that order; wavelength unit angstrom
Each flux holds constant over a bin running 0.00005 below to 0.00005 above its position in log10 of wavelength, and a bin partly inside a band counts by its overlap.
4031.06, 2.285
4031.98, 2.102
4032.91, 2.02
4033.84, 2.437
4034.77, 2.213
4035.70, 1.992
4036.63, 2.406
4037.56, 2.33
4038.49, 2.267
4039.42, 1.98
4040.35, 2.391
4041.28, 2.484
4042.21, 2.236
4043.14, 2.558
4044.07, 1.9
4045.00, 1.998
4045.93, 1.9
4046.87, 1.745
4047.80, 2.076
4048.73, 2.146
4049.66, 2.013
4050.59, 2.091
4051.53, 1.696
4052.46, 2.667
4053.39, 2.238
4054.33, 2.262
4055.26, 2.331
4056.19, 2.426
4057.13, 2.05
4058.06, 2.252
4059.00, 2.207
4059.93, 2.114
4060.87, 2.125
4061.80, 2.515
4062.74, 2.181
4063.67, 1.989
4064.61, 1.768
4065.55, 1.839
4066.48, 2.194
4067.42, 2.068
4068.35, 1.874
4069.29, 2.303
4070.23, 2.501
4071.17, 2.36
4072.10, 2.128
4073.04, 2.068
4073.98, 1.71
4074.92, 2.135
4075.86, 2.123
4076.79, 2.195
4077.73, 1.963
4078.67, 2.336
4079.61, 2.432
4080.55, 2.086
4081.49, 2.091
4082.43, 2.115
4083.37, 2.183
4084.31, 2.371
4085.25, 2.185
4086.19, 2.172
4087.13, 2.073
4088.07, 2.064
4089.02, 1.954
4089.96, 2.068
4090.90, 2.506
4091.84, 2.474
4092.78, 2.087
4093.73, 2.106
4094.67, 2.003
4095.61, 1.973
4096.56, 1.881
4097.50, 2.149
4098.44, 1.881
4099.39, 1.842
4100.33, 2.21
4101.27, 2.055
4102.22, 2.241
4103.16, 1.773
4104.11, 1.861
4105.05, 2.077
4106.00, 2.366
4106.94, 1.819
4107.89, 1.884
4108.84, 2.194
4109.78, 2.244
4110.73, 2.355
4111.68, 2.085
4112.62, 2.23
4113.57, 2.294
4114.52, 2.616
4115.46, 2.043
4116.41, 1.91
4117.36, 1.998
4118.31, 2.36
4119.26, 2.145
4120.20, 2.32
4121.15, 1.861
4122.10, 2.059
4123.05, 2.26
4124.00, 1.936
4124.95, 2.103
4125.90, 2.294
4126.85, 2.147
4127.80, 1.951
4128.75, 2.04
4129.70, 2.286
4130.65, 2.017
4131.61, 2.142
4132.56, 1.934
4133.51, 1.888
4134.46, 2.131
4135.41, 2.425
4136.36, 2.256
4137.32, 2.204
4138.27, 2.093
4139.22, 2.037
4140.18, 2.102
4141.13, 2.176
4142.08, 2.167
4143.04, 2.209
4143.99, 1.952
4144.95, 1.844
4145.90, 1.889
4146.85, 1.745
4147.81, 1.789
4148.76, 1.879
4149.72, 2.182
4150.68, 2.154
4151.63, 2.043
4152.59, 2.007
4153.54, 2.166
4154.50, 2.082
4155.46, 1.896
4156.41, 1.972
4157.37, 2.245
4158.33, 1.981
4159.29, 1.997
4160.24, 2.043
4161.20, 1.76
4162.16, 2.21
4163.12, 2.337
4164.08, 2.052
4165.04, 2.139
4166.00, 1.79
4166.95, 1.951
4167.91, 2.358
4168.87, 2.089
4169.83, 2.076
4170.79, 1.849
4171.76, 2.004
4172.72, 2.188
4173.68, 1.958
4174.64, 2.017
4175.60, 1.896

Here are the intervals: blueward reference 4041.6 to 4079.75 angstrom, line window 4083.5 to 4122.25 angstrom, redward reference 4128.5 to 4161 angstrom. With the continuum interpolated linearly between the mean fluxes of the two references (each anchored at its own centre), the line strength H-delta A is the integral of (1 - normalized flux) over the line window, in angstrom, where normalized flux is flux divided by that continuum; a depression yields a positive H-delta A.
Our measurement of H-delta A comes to -0.4 angstrom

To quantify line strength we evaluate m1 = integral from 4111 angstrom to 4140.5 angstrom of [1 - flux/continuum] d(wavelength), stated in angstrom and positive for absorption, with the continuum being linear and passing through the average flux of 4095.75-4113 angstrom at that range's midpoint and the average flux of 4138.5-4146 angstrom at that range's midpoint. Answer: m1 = -1.1 angstrom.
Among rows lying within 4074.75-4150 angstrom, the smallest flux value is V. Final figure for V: 1.745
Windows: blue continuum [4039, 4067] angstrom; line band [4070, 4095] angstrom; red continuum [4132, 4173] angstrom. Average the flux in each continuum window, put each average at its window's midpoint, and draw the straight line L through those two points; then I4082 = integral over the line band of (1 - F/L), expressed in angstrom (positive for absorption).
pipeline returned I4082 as -0.5 angstrom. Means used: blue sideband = 2.15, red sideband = 2.05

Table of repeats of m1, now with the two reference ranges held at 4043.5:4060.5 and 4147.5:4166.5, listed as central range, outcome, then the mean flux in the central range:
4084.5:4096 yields -0.3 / 2.15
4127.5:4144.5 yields -0.5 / 2.11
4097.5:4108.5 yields 0.4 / 2.01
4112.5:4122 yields -0.5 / 2.17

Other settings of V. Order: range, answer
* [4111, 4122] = 1.861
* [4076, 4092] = 1.954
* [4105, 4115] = 1.819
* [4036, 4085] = 1.696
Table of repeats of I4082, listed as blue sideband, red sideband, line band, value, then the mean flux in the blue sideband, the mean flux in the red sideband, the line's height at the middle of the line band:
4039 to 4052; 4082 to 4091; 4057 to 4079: 0.00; 2.09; 2.16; 2.12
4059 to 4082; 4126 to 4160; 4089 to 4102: 0.09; 2.13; 2.06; 2.11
